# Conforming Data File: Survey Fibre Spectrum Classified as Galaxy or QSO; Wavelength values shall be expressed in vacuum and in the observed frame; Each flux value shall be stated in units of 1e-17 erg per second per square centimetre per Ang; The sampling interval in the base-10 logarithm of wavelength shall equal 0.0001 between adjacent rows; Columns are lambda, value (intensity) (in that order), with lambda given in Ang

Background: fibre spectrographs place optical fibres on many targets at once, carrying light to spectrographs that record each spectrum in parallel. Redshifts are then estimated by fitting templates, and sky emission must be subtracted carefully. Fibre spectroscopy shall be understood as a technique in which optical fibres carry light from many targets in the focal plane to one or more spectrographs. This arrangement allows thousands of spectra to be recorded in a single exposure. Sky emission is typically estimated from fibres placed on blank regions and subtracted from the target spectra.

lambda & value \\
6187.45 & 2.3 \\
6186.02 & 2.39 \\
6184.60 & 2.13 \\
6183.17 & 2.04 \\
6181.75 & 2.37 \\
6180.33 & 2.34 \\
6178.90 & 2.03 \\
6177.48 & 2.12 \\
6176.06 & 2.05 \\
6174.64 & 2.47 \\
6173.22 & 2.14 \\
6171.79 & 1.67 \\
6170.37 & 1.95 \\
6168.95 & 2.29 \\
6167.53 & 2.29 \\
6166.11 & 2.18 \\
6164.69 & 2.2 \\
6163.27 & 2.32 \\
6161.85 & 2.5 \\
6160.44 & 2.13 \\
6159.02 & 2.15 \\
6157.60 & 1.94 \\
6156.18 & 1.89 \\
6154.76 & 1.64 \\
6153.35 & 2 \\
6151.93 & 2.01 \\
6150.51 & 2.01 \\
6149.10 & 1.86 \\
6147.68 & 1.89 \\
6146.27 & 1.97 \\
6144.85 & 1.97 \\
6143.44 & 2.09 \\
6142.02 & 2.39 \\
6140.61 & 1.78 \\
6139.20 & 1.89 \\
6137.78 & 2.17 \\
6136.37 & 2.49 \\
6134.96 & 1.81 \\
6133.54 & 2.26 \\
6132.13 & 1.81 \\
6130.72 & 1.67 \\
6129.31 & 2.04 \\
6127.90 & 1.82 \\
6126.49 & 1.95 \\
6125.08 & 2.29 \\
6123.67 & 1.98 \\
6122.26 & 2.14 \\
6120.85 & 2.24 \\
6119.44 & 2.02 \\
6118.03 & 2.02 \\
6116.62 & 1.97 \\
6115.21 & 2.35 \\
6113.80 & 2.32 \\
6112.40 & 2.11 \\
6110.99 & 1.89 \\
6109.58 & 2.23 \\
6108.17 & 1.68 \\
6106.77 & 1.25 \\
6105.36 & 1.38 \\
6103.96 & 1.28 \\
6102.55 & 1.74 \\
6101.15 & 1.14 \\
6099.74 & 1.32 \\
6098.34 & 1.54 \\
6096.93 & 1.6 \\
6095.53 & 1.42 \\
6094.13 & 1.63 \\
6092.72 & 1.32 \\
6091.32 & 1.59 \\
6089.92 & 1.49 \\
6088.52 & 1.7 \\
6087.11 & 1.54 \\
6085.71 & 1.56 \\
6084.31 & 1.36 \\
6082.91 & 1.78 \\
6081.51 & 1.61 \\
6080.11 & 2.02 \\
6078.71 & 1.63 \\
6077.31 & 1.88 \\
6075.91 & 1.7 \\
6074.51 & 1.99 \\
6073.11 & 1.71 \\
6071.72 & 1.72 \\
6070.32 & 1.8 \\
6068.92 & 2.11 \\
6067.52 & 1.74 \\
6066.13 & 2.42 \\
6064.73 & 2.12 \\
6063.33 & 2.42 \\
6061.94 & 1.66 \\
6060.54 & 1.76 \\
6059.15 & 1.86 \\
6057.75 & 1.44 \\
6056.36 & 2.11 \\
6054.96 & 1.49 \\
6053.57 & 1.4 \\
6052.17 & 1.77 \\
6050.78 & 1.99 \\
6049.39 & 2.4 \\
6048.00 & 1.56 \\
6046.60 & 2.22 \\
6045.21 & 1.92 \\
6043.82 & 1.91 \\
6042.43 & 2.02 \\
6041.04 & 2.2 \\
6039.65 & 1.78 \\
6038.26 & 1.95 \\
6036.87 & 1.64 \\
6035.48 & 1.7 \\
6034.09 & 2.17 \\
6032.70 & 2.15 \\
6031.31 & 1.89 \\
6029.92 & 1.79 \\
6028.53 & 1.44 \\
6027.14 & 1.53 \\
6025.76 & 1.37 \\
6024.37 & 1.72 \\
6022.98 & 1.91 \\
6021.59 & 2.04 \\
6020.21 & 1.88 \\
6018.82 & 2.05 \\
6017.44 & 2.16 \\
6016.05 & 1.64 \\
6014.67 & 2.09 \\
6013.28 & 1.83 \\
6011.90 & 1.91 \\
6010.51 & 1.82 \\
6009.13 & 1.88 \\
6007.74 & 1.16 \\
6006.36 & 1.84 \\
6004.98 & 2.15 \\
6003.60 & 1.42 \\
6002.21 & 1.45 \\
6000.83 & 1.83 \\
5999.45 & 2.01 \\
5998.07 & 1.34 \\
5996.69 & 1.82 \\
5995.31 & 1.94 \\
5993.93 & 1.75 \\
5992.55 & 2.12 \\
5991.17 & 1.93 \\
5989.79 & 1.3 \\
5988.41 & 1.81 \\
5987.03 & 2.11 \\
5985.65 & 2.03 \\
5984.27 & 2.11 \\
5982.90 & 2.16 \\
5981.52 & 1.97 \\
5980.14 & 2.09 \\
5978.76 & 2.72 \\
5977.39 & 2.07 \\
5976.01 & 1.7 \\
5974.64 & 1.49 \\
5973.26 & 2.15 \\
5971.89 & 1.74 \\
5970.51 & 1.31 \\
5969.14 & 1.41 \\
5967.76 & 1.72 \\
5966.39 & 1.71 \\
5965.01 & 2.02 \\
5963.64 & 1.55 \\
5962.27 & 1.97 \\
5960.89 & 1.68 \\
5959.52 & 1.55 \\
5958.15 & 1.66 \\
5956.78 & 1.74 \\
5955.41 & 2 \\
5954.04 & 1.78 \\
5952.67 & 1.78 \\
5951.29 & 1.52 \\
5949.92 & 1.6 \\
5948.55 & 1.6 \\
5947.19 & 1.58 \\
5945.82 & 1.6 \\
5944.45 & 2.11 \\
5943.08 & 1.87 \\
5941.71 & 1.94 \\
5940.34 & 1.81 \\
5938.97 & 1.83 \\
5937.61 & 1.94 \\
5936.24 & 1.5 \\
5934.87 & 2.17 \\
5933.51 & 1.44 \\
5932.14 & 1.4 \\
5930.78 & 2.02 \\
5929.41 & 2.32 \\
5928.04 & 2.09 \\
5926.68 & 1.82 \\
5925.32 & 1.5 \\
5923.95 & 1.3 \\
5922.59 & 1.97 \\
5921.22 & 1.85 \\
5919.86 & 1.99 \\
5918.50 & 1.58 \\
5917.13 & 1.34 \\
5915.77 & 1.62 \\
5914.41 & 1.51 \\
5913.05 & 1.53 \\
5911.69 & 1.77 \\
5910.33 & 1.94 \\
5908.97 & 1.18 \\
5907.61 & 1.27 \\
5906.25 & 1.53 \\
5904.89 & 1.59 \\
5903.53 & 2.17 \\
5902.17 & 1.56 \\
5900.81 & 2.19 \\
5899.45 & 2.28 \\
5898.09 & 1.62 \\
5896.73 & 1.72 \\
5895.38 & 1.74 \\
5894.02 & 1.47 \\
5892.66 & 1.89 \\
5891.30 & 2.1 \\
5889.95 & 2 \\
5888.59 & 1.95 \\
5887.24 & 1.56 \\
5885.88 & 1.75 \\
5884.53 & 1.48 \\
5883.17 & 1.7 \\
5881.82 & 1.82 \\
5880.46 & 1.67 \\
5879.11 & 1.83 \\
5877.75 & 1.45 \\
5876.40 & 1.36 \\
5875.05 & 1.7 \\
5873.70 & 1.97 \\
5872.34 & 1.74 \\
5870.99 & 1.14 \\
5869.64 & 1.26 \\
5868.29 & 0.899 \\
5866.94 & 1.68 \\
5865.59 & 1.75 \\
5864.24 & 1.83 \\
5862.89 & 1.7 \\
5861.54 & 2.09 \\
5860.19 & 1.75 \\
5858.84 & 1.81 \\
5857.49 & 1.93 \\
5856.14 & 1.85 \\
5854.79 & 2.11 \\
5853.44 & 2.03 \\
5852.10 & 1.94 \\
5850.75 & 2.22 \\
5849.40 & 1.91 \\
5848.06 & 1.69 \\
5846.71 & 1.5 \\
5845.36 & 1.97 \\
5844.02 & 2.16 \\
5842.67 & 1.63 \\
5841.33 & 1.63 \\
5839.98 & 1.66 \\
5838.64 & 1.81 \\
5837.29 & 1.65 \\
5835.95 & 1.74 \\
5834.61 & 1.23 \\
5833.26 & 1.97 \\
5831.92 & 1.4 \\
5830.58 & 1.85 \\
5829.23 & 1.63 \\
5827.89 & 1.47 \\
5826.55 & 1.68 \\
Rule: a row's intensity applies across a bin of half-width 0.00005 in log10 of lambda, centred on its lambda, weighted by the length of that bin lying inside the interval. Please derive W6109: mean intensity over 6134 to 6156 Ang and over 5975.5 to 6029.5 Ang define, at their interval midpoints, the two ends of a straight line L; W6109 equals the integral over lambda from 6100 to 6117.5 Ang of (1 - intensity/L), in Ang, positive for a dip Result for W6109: 1.71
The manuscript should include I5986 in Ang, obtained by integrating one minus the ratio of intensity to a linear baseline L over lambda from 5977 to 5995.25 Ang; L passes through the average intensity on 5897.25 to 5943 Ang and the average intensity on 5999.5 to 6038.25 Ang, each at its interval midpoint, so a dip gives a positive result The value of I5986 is -2.3 Ang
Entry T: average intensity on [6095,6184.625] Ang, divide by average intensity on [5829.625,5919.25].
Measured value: 1.2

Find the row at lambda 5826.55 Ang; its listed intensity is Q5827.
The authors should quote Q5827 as 1.68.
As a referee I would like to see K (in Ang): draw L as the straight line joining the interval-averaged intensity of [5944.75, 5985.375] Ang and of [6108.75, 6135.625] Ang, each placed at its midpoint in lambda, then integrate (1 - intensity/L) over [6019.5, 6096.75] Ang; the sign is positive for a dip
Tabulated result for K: 5.8 Ang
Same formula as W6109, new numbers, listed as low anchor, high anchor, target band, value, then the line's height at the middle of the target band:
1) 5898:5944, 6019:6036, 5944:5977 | 1.2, 1.77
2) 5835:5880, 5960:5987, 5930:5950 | 0.7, 1.84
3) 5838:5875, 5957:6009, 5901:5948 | 1.5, 1.79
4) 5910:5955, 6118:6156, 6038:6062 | 0.4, 1.9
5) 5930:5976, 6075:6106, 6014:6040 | -3.1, 1.64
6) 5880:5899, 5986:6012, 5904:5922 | 1.6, 1.76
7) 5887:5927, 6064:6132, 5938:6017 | -2.7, 1.74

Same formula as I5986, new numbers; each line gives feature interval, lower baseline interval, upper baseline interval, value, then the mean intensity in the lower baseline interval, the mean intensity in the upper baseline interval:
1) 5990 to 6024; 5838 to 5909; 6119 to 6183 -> 1.4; 1.75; 2.07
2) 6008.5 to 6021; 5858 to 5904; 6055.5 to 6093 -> -1.1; 1.72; 1.78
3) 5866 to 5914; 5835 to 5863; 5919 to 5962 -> 3.7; 1.84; 1.77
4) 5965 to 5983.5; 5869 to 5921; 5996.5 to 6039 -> -1.2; 1.69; 1.79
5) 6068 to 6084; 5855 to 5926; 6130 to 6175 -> 1.2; 1.69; 2.05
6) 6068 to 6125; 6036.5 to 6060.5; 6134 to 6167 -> 6.0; 1.86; 2.06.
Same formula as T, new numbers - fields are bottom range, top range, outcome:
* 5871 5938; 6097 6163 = 1.12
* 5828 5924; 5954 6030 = 1.05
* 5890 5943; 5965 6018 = 1.05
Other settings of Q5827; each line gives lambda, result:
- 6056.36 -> 2.11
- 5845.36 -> 1.97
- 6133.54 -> 2.26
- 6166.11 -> 2.18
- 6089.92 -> 1.49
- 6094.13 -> 1.63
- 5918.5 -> 1.58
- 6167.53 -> 2.29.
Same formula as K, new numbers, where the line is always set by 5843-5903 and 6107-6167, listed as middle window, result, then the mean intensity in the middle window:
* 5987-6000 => 0.7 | 1.8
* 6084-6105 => 5.4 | 1.48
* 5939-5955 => 0.8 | 1.75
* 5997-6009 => 1.5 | 1.67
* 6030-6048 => 0.0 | 1.94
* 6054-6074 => 0.9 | 1.88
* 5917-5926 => 0.8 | 1.66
